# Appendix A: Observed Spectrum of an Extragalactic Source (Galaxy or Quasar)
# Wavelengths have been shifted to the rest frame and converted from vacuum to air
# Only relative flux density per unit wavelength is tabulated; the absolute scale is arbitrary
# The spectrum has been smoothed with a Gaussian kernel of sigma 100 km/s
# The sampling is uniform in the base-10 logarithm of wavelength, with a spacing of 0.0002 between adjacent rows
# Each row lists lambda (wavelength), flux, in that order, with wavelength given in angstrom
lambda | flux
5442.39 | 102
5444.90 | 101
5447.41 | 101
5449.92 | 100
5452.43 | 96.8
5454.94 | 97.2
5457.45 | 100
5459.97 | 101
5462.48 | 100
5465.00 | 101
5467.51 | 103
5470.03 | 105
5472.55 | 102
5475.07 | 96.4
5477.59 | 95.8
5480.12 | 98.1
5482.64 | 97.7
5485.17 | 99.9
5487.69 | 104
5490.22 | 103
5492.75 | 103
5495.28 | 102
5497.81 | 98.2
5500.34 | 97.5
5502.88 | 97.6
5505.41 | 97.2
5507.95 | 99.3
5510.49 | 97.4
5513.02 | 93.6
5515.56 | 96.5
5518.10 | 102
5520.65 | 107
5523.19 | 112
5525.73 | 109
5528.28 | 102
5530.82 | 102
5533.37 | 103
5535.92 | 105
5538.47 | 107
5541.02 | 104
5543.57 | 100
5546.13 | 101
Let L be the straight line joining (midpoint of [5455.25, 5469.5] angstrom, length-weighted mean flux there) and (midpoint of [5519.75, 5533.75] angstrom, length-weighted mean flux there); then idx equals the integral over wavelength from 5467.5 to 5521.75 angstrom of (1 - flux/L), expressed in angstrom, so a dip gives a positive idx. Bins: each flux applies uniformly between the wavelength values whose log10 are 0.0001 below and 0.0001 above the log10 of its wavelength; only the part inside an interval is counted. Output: 2.0 angstrom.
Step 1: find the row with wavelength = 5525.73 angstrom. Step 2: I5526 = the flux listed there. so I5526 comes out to 109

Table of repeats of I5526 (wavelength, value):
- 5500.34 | 97.5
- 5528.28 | 102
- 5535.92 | 105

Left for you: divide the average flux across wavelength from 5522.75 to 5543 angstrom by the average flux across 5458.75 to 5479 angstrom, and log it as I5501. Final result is 1.0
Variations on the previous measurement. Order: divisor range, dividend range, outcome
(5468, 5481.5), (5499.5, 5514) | 0.98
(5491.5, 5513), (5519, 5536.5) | 1.07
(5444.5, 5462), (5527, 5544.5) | 1.04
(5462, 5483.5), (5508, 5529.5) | 1.02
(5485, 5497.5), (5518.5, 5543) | 1.03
